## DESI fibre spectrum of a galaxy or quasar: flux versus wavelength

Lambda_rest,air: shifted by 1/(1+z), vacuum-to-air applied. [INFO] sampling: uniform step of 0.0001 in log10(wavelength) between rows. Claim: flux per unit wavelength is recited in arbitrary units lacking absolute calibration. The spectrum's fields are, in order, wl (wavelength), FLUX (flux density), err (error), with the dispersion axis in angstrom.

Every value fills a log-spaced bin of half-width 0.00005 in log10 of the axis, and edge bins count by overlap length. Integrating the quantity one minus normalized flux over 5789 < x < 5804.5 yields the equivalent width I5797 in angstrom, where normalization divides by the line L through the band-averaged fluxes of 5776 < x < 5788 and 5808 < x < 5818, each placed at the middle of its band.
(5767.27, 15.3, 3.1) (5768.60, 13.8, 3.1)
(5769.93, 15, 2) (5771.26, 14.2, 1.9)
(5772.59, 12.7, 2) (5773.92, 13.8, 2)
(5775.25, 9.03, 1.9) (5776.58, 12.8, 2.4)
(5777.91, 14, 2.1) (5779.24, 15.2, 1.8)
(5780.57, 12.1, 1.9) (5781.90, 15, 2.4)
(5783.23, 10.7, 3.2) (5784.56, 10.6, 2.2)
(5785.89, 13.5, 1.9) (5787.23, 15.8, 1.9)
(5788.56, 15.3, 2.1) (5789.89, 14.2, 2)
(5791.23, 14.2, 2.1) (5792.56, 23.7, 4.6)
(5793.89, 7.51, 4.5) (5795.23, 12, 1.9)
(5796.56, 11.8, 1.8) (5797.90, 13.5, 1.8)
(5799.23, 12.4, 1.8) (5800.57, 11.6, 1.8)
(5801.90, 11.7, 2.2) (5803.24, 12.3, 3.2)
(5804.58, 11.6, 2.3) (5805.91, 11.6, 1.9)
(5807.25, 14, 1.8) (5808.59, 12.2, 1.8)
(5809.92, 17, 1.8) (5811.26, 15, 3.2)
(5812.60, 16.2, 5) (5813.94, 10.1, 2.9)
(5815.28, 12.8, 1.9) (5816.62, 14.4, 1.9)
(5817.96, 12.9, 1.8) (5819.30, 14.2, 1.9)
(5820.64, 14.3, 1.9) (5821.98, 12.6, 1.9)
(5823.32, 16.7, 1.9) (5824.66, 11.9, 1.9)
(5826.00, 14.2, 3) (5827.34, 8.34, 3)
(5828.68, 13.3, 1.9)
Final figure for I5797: 0.5 angstrom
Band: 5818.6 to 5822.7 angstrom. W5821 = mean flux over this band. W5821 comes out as 13.7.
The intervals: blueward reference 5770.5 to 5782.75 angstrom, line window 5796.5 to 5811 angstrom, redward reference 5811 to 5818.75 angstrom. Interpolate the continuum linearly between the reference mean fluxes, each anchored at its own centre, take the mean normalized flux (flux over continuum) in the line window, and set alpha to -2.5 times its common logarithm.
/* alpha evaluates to 0.05 mag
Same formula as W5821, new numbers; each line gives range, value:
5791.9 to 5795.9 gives 14.4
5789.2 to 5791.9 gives 14.2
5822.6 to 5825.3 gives 14.3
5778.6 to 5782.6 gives 14.1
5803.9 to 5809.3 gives 12.4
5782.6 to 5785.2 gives 10.7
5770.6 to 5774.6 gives 13.5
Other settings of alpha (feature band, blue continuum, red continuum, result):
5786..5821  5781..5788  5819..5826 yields 0.00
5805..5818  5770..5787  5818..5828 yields -0.04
